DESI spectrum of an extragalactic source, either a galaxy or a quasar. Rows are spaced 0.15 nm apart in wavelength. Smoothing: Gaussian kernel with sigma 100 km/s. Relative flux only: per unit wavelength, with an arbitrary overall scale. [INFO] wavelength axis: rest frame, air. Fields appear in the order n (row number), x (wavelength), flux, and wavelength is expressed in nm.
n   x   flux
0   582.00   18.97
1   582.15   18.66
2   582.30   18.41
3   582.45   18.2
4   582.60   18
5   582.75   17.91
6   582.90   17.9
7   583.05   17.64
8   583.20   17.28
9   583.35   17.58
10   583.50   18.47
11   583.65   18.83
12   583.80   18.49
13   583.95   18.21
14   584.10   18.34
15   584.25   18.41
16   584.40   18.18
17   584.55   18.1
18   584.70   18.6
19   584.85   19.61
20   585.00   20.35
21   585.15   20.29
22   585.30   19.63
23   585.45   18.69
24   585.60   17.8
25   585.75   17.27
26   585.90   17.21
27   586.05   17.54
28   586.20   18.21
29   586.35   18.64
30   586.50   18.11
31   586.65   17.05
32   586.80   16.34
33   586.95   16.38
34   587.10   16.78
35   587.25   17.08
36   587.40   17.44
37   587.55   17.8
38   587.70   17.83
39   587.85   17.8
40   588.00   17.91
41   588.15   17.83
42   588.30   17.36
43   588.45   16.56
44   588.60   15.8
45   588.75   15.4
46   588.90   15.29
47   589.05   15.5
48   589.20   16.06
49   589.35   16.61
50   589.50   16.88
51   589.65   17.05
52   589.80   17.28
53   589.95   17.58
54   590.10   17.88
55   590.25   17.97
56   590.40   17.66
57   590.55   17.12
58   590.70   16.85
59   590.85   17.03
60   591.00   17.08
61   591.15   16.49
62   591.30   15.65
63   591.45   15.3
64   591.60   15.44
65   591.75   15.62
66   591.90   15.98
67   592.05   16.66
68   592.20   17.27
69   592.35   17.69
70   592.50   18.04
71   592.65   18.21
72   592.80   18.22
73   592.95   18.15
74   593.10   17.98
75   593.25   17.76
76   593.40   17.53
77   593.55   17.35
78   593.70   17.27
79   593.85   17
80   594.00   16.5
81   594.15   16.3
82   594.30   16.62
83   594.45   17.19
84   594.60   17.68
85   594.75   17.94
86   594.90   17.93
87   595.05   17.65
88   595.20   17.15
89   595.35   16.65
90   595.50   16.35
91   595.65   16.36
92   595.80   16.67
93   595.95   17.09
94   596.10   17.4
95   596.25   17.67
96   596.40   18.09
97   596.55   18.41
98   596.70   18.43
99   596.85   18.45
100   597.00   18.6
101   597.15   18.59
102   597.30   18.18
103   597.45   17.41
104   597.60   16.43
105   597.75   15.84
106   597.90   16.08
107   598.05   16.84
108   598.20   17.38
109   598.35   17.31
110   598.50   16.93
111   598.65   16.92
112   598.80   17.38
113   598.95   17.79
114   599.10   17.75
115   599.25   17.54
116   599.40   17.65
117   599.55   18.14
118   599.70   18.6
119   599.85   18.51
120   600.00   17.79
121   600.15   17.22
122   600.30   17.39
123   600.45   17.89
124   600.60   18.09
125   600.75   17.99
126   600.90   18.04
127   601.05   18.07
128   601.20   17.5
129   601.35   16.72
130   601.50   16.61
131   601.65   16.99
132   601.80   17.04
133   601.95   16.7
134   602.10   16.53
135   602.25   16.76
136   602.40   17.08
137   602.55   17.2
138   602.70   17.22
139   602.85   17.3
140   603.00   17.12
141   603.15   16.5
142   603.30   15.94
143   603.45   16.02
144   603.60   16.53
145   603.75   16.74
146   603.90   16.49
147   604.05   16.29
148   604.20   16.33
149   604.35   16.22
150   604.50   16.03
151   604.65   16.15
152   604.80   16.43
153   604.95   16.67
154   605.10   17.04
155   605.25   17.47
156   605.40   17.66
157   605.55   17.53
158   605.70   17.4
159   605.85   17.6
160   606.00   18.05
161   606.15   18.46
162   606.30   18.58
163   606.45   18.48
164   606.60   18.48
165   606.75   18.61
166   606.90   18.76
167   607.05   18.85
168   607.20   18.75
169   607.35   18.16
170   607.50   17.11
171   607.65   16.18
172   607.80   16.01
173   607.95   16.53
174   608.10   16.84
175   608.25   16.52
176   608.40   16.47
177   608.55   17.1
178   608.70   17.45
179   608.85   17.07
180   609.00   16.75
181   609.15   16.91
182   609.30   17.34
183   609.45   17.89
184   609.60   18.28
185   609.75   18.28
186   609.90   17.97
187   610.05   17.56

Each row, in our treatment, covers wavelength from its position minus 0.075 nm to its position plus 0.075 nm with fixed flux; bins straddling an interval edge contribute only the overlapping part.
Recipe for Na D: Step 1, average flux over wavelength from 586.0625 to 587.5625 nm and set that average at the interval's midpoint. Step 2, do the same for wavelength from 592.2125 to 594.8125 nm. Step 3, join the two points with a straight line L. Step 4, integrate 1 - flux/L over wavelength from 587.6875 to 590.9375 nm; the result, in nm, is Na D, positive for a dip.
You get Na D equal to 0.09 nm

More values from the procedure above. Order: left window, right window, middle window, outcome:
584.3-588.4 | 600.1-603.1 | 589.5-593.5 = 0.14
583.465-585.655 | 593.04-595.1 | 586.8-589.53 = 0.22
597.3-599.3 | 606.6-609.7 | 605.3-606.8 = -0.06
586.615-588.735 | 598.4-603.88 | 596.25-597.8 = -0.06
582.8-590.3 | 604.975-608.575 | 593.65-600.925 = 0.07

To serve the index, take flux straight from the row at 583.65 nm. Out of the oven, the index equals 18.83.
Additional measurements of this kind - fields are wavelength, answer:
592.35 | 17.69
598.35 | 17.31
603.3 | 15.94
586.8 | 16.34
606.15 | 18.46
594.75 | 17.94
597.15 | 18.59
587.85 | 17.8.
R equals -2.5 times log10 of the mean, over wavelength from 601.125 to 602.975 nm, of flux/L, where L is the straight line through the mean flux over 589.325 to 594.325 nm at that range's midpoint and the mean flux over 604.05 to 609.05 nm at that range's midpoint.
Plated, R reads 0.02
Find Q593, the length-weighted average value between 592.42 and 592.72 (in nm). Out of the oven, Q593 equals 18.1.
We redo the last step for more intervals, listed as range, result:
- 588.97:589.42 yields 16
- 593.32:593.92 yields 17.3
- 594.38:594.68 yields 17.4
